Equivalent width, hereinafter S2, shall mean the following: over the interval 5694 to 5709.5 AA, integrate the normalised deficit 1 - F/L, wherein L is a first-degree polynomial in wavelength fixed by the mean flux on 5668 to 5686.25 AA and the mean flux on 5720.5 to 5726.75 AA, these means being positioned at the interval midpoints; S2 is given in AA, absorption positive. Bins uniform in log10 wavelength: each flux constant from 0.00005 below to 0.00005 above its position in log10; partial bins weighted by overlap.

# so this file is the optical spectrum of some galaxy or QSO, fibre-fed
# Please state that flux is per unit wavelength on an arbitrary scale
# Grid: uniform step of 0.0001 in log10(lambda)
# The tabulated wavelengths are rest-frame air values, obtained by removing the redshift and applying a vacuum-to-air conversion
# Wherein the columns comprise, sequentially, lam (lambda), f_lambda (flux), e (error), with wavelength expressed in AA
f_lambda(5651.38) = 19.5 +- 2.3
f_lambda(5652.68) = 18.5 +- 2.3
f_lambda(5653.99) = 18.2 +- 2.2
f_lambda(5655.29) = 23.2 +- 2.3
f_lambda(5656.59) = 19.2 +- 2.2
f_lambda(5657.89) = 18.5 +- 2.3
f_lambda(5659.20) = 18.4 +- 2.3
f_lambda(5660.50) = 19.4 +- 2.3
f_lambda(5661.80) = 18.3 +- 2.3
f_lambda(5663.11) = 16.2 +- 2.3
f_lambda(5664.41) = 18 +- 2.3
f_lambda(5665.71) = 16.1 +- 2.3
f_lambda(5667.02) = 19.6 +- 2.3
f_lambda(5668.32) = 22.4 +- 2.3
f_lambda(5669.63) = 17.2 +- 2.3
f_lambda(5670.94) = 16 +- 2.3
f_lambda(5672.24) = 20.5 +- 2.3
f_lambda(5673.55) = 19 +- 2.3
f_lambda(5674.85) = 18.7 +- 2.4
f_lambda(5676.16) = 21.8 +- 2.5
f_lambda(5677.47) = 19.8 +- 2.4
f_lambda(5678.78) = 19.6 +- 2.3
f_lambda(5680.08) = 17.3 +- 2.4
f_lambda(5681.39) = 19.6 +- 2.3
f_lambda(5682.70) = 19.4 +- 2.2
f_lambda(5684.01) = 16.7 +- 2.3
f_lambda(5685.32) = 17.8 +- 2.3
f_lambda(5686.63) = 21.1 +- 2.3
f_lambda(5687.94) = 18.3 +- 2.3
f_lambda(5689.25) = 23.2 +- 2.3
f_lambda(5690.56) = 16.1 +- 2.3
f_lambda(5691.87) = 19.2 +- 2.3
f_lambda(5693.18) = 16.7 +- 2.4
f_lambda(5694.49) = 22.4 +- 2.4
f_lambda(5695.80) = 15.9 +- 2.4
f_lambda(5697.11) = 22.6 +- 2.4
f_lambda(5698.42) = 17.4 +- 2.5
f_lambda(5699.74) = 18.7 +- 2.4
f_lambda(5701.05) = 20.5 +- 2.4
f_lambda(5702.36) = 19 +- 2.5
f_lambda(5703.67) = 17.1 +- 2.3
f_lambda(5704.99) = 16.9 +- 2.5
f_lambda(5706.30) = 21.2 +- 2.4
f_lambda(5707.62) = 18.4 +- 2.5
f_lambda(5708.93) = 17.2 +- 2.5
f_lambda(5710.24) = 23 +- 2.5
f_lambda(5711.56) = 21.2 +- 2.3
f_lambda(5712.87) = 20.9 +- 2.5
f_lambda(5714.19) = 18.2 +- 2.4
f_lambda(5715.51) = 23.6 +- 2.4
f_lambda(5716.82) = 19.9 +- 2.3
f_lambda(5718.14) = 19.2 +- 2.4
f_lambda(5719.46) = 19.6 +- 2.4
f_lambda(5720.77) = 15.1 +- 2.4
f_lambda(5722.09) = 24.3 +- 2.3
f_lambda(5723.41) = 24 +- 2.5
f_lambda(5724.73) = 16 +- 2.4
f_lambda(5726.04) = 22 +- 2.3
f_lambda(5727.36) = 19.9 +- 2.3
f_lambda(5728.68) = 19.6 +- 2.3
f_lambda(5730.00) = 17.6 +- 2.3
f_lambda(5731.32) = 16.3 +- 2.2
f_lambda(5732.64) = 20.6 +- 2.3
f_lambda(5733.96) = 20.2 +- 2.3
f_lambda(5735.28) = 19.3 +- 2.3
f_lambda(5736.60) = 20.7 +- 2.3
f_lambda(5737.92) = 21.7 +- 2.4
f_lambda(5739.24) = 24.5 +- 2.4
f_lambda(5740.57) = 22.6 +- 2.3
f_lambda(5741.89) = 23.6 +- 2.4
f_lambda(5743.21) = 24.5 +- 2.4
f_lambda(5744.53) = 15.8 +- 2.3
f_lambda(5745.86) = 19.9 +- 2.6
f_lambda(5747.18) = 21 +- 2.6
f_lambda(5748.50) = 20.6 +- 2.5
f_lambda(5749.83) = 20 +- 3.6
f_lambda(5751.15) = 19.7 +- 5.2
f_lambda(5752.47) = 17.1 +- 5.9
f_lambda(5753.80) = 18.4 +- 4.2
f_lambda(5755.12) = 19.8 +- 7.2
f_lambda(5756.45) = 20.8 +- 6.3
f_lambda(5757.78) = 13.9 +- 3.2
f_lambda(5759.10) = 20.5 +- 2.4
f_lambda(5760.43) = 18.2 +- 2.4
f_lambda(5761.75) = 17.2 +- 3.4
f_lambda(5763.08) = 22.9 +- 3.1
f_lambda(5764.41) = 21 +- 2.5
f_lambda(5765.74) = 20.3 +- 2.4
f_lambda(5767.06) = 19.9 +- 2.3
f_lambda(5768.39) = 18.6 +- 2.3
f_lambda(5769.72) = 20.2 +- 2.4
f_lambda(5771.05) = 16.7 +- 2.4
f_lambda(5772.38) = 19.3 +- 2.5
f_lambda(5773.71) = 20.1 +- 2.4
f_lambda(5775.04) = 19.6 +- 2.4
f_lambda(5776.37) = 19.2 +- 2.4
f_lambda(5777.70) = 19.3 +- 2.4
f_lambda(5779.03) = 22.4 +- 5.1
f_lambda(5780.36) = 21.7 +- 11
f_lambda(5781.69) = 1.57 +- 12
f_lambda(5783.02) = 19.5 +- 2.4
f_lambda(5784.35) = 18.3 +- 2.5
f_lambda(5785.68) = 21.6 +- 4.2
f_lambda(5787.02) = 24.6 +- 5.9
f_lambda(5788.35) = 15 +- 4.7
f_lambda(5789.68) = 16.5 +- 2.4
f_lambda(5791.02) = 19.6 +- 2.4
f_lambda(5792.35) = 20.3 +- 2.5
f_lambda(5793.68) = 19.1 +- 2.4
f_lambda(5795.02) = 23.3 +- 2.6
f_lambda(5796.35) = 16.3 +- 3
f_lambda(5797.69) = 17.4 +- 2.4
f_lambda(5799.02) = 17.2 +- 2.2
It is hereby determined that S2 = 0.71 AA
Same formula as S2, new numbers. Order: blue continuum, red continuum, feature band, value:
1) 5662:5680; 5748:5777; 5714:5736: -0.8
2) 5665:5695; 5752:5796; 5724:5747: -1.6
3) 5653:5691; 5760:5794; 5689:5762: -2.9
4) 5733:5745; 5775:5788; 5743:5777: 1.2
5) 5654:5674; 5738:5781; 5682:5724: -0.5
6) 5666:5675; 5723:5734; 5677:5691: 0.0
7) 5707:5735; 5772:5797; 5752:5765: 0.2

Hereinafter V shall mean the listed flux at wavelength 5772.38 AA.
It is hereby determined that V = 19.3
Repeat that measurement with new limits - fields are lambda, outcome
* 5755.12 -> 19.8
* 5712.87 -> 20.9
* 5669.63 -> 17.2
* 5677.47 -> 19.8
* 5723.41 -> 24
